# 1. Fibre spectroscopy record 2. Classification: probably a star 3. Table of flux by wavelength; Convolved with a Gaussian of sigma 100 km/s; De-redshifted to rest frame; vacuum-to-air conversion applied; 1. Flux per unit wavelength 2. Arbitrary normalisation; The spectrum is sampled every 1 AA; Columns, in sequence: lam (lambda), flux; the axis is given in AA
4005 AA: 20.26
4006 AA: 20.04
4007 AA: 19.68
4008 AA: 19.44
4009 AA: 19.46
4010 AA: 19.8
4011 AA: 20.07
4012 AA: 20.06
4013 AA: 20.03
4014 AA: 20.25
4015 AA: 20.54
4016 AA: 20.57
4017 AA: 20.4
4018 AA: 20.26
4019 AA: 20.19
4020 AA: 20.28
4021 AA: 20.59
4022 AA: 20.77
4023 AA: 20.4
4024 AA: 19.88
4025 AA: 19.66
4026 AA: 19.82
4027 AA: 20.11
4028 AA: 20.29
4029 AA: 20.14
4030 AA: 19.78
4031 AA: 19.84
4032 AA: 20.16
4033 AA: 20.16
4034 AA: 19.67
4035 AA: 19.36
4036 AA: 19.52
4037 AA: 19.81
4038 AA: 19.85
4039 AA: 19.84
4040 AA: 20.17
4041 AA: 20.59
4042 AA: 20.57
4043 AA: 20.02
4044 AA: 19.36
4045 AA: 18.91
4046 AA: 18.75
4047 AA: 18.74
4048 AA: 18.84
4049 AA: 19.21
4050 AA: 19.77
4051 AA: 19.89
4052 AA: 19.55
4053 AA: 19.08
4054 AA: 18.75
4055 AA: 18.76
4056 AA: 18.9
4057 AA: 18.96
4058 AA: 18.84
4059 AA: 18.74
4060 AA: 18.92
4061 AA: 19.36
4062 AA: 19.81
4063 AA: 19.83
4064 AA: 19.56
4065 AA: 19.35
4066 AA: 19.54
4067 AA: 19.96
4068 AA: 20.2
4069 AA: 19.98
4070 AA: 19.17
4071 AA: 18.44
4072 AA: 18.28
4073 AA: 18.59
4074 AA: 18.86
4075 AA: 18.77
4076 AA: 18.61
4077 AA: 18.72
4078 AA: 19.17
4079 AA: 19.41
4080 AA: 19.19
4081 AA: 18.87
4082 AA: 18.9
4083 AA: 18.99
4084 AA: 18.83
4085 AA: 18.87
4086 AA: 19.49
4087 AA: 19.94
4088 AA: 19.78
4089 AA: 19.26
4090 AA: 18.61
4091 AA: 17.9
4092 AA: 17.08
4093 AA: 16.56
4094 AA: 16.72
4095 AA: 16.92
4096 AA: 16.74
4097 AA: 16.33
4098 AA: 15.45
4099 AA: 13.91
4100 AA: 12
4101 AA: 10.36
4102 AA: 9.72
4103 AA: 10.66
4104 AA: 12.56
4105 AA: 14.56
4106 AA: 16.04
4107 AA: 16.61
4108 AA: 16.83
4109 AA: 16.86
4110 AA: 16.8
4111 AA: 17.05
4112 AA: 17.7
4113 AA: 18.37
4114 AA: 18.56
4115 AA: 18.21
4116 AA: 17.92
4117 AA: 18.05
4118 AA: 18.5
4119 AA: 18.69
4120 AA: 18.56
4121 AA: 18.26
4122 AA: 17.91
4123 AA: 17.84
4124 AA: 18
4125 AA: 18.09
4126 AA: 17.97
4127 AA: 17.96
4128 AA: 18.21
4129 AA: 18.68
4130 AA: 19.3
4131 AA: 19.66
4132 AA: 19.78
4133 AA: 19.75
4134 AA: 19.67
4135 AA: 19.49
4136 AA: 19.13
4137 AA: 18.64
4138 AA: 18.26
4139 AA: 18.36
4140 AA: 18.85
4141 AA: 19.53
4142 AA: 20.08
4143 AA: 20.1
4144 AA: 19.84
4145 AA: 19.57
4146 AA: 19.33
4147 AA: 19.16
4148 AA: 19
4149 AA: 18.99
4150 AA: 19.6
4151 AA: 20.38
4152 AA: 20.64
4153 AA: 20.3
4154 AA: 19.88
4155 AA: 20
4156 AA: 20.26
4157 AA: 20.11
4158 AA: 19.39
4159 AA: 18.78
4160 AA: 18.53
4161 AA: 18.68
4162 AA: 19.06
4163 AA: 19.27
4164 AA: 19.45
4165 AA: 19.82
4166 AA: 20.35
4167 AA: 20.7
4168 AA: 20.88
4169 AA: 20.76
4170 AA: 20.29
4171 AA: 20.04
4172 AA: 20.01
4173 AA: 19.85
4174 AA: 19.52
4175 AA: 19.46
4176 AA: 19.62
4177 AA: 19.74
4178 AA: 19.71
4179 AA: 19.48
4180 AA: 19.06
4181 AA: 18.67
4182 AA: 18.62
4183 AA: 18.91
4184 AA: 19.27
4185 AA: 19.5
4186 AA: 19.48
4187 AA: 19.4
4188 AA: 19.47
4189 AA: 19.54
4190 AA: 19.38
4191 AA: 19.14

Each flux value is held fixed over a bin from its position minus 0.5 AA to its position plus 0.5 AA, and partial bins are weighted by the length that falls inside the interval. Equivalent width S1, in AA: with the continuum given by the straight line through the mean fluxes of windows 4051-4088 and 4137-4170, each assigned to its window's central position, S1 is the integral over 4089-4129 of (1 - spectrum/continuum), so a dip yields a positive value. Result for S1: 5.74 AA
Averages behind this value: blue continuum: 19.2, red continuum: 19.6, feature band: 16.6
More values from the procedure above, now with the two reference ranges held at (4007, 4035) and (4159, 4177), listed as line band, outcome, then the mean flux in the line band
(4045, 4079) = 1.42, 19.1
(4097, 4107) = 3.38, 13.2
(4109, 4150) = 2.38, 18.7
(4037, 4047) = 0.15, 19.7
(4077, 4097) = 1.50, 18.4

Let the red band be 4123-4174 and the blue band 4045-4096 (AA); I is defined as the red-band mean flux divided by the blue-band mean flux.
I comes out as 1.03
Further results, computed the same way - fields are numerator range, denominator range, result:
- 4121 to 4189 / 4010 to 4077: 0.99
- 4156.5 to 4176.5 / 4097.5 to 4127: 1.21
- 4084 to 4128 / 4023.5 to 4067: 0.86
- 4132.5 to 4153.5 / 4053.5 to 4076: 1.02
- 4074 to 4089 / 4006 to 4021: 0.95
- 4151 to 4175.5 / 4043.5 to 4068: 1.03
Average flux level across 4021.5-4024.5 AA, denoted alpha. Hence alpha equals 20.3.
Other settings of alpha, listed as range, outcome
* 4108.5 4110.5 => 16.8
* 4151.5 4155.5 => 20.2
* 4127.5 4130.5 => 18.7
